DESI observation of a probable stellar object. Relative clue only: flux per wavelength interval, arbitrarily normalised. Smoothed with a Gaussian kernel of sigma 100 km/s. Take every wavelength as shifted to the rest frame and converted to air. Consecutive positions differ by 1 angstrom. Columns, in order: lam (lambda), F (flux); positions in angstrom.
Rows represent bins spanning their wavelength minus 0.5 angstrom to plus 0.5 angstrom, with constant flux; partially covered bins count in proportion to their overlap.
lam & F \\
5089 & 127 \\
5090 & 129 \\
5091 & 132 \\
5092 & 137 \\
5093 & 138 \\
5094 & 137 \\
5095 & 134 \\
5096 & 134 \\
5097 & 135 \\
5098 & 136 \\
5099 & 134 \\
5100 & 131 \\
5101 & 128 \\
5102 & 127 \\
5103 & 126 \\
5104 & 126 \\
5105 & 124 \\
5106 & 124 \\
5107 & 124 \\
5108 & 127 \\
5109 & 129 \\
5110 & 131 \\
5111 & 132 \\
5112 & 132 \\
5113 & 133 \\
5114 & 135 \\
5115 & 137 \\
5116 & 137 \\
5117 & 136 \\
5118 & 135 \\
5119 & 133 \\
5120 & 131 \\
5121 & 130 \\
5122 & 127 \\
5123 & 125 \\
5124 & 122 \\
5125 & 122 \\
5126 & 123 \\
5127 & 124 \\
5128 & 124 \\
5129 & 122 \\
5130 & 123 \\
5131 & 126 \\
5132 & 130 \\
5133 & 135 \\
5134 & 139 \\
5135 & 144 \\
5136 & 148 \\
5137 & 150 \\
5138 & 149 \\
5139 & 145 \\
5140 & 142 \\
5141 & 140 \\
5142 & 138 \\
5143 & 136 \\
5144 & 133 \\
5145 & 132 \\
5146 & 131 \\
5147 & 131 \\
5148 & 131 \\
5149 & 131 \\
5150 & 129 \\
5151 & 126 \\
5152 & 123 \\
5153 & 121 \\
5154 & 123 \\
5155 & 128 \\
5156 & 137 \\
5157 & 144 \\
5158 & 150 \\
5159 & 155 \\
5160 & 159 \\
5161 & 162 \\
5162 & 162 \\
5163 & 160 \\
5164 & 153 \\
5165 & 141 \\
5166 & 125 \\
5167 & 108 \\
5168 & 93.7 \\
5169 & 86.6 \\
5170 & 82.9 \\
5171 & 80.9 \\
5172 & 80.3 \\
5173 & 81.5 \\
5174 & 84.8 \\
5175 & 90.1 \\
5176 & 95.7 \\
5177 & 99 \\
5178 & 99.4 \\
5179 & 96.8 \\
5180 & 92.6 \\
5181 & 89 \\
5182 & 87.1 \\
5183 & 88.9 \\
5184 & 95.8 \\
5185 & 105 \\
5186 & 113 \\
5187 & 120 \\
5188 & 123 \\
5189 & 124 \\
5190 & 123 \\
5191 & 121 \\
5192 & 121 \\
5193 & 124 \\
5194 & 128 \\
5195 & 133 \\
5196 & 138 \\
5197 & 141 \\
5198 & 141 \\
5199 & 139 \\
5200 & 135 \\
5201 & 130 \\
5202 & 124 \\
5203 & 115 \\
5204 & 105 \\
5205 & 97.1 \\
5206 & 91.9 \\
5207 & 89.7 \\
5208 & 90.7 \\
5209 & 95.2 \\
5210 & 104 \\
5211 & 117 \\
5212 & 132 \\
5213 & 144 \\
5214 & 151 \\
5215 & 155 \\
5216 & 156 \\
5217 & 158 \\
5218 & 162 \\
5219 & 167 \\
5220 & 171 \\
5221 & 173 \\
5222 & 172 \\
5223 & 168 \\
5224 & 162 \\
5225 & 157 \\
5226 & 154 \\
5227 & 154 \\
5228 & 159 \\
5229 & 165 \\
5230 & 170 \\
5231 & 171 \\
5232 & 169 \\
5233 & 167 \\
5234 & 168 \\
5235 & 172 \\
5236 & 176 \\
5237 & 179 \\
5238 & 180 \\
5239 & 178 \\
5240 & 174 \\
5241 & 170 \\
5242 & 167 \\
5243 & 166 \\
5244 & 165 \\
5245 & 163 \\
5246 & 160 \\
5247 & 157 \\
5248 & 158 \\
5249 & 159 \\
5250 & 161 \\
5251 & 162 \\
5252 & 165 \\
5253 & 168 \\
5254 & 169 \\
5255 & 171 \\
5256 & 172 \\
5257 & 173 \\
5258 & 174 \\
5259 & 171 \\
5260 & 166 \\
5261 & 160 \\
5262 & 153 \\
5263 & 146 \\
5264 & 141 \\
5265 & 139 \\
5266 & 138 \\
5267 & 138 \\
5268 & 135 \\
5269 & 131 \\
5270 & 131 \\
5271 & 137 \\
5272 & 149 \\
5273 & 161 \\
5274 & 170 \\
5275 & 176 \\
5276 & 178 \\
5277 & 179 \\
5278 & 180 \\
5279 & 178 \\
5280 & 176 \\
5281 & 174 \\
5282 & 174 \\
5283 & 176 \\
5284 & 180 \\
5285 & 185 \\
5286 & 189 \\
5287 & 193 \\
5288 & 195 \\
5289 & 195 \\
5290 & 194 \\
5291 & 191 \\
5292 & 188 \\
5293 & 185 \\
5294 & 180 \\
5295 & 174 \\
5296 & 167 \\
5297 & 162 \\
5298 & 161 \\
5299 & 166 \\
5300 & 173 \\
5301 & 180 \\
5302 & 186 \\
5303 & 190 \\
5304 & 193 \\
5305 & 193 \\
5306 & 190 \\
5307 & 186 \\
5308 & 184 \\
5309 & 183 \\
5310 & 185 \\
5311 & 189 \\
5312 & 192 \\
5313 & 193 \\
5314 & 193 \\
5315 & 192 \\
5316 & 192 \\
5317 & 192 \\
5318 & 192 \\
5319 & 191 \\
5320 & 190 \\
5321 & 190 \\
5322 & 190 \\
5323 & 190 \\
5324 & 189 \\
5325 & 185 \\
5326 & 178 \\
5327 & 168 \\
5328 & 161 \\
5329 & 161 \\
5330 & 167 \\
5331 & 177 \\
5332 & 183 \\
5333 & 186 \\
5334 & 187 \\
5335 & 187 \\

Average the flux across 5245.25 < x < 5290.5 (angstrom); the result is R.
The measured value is 165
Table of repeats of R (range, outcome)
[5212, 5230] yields 160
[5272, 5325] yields 183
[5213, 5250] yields 165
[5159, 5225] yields 123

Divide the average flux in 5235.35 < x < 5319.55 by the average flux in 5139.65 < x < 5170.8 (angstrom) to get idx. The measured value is 1.3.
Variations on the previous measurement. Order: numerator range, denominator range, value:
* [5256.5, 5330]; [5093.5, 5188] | 1.40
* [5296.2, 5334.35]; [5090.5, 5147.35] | 1.38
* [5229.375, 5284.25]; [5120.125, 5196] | 1.33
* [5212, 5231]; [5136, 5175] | 1.25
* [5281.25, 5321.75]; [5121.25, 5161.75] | 1.37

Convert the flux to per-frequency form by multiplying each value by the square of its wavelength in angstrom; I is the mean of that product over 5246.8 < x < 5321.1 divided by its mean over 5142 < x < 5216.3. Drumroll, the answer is 1.50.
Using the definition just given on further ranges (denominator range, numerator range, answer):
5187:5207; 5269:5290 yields 1.45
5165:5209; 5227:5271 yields 1.53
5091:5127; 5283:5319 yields 1.53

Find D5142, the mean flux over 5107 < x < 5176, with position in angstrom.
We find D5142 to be 129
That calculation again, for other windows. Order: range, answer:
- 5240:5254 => 164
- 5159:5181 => 112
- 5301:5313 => 188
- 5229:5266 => 165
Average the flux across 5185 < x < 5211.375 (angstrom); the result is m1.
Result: 118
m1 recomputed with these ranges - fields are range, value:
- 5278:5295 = 184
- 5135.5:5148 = 139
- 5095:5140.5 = 132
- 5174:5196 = 108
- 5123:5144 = 134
